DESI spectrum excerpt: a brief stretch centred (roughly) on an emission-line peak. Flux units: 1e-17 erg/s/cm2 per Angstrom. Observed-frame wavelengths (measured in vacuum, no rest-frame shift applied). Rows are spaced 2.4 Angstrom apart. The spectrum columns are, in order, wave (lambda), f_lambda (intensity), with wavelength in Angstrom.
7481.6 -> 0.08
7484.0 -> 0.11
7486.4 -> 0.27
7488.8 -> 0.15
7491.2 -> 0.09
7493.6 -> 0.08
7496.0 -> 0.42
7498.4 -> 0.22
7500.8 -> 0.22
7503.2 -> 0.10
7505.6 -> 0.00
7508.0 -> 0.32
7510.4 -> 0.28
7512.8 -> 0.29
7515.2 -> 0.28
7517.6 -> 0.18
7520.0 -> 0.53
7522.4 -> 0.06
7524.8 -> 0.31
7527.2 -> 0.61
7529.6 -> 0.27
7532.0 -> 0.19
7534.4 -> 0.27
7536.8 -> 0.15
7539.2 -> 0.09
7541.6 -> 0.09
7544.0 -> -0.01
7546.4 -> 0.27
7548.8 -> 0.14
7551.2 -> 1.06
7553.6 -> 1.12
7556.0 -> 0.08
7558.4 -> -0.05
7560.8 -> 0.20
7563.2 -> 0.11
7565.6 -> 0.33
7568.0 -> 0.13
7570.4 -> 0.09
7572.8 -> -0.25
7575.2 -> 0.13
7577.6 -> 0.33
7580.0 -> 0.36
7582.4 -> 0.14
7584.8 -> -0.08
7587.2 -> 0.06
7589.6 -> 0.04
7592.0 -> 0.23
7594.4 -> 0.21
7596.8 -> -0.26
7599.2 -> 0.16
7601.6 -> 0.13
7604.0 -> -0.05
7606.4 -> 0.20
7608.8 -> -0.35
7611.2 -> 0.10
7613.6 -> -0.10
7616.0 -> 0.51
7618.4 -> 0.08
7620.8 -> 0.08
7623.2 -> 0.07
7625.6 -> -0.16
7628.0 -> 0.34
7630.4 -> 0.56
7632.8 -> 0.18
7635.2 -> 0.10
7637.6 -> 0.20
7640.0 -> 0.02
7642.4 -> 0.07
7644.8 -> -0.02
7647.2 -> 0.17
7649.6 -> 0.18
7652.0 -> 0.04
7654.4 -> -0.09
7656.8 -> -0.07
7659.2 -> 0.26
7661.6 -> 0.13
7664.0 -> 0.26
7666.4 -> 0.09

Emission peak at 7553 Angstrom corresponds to Halpha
